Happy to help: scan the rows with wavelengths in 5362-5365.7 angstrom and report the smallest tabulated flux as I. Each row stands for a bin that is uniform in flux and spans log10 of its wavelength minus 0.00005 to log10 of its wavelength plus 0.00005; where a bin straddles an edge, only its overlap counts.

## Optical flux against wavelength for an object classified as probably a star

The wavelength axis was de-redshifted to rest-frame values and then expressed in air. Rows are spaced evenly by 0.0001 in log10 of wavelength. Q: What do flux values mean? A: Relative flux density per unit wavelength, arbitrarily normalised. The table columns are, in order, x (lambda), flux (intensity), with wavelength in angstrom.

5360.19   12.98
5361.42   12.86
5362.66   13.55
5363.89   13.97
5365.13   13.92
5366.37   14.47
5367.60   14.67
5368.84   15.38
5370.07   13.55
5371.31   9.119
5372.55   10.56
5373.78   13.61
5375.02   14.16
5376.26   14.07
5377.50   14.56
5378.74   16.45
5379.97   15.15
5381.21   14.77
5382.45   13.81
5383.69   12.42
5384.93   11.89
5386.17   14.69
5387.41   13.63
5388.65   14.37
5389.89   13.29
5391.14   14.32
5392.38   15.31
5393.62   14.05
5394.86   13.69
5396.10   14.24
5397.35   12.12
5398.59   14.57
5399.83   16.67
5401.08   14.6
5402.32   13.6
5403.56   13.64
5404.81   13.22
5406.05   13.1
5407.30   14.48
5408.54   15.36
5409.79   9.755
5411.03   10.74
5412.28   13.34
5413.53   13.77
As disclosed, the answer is 13.55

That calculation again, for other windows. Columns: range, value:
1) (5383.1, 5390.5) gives 11.89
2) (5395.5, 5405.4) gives 12.12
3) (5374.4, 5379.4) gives 14.07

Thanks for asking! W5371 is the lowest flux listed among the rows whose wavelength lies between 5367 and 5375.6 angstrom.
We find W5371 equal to 9.119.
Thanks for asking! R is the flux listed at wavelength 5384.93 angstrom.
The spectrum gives 11.89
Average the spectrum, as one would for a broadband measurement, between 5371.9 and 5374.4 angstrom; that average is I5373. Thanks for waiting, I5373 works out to 12.1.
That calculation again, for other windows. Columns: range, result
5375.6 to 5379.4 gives 15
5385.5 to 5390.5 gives 14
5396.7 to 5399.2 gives 13.3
